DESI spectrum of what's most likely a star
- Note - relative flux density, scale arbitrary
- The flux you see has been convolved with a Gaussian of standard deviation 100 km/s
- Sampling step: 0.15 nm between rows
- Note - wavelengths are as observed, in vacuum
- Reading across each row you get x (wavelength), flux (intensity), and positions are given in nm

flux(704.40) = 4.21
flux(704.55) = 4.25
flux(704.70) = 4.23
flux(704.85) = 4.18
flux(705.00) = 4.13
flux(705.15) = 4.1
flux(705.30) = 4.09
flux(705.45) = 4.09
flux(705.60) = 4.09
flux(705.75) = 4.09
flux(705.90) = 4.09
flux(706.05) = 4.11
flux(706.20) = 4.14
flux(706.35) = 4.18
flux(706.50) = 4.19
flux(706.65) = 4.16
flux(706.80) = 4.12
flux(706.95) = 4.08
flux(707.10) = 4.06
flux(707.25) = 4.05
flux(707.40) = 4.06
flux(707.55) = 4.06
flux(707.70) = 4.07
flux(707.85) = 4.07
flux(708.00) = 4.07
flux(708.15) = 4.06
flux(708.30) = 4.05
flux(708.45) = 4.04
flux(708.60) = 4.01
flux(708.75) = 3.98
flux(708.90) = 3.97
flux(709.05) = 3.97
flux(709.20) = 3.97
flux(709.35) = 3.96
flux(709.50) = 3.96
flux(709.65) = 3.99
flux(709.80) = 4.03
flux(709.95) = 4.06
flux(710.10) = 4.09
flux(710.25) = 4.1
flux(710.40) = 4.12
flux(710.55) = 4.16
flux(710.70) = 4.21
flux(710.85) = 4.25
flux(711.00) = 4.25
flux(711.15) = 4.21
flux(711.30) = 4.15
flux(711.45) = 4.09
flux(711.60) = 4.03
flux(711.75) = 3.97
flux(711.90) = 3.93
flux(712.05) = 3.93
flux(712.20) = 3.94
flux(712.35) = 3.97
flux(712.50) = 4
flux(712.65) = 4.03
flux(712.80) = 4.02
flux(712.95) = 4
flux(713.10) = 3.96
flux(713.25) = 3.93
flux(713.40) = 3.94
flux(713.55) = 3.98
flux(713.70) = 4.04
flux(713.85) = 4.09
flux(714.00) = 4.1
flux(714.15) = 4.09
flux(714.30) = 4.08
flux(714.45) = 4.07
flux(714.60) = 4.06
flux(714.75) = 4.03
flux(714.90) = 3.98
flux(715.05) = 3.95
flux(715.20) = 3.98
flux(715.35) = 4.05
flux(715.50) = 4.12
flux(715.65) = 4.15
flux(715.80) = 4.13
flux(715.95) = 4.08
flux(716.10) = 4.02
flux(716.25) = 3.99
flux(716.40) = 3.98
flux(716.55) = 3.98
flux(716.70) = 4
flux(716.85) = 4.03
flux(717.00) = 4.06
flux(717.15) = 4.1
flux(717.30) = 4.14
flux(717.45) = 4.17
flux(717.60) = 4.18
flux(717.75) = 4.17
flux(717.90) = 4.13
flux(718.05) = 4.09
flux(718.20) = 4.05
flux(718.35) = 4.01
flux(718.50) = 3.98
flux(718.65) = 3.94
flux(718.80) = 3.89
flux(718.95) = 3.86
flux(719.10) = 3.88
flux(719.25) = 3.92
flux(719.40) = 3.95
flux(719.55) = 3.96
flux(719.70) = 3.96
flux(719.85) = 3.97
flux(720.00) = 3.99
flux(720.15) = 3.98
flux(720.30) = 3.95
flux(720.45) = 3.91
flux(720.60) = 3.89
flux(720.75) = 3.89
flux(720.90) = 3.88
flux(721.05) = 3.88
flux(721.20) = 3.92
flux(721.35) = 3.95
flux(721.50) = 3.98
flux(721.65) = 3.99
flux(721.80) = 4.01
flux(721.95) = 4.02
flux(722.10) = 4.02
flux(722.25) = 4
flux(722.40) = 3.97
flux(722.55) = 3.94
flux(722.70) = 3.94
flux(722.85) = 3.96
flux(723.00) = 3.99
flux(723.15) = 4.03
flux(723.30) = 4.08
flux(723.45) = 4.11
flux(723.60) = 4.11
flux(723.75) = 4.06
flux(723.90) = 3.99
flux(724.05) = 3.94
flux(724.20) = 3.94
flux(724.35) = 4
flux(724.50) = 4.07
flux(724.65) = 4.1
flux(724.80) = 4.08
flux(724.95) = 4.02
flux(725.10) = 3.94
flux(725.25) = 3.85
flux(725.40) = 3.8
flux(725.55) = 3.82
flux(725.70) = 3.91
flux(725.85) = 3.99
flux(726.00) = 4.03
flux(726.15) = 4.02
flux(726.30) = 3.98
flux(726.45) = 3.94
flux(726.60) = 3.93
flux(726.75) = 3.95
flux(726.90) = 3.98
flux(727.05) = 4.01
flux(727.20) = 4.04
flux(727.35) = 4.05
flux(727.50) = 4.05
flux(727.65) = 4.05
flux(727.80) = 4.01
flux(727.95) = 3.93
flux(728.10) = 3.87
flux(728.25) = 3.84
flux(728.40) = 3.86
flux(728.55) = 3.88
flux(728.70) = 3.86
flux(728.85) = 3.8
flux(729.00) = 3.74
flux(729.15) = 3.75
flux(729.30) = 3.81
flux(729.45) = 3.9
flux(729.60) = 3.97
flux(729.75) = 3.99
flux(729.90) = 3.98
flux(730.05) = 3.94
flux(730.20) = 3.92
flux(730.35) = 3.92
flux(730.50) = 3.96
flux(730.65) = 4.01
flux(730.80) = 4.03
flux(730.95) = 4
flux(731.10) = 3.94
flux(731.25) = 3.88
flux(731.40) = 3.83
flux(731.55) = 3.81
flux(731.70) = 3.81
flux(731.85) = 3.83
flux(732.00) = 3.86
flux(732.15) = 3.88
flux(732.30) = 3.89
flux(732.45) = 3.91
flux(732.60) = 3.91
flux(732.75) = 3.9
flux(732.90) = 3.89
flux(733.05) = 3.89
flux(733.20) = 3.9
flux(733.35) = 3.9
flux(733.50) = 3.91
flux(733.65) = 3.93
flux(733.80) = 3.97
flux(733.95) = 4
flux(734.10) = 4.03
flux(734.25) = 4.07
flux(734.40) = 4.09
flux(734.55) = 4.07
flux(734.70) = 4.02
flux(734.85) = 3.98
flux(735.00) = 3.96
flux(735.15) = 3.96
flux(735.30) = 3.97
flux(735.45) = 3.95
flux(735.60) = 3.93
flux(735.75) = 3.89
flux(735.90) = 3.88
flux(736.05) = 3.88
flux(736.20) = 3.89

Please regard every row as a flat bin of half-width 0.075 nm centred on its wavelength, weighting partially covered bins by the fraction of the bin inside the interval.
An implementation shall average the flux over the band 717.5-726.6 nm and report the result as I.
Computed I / 3.98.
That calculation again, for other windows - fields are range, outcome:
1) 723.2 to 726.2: 3.99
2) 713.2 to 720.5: 4.02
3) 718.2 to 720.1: 3.95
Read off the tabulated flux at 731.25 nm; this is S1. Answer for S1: 3.88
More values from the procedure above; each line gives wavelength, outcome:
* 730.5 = 3.96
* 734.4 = 4.09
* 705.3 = 4.09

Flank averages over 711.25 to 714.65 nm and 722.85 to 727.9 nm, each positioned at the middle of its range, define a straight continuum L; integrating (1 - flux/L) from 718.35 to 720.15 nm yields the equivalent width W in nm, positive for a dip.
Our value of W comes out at 0.03 nm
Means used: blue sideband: 4.02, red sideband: 4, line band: 3.94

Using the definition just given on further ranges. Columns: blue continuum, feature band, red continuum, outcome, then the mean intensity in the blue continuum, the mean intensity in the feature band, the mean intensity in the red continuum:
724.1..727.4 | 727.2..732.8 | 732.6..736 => 0.08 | 3.97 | 3.91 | 3.96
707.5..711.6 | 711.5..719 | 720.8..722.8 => -0.02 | 4.07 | 4.03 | 3.96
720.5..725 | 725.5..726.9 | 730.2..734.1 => 0.00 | 3.99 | 3.96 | 3.91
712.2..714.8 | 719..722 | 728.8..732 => 0.02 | 4.02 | 3.94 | 3.9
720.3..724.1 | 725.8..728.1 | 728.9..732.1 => -0.04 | 3.98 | 3.99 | 3.9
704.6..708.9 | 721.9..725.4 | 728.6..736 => -0.02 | 4.09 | 4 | 3.92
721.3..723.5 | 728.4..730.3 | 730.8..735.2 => 0.04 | 4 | 3.88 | 3.93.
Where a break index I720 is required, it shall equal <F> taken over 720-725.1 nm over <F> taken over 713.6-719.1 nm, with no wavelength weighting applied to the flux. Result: 0.99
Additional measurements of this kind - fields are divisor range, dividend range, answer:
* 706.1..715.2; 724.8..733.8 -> 0.97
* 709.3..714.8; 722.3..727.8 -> 0.99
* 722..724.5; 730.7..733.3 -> 0.97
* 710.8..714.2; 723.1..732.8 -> 0.98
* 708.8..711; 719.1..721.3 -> 0.97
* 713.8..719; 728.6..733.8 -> 0.96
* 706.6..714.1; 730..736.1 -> 0.97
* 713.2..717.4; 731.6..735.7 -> 0.97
